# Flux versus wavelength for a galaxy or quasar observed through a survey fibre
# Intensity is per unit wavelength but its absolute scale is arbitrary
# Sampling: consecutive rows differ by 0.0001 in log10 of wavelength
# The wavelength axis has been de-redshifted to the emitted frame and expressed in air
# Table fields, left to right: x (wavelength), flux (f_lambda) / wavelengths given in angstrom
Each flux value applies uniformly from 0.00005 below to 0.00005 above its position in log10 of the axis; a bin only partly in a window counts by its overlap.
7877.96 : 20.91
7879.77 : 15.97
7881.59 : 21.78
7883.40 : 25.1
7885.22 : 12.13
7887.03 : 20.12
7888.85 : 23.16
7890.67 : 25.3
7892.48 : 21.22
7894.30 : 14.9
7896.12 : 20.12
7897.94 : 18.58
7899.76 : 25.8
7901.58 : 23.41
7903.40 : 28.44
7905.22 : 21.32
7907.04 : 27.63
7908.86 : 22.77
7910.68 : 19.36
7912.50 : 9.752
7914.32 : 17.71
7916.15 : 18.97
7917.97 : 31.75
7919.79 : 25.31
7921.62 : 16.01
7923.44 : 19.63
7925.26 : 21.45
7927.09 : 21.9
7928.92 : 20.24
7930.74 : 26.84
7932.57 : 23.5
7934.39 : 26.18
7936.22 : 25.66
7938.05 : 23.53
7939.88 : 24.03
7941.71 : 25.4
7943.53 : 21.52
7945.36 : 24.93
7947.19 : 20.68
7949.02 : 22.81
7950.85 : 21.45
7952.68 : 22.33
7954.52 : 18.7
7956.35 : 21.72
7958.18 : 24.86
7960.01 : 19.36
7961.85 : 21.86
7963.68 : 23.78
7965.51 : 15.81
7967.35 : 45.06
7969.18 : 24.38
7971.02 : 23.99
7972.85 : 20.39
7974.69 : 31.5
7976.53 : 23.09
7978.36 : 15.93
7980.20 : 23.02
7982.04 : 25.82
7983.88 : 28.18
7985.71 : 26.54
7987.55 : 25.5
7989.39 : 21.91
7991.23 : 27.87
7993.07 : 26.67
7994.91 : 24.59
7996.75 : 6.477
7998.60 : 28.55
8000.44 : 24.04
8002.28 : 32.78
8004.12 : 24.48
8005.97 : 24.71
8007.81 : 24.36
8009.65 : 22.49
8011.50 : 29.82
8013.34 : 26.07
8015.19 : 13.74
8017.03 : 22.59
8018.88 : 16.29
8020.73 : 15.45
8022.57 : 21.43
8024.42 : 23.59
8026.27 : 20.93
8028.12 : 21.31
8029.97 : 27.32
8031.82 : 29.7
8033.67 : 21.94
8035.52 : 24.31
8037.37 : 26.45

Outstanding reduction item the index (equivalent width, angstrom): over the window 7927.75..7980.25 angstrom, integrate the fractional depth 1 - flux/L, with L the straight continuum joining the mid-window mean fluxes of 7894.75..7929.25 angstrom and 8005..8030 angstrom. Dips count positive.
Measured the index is -4.5 angstrom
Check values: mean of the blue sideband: 21.5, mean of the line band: 23.5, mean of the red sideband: 22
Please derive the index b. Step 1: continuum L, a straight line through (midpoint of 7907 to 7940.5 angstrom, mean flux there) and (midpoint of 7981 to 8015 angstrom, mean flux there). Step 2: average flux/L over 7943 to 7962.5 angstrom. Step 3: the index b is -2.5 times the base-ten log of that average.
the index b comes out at 0.062 mag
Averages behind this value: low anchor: 22.1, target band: 21.8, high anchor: 24.8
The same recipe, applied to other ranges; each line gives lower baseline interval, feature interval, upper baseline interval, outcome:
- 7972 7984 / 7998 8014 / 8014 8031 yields -0.21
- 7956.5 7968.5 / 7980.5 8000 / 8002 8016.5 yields 0.02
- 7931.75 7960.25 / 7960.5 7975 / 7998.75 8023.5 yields -0.11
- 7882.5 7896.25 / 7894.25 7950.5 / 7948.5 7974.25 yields -0.03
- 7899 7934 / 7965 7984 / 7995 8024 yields -0.14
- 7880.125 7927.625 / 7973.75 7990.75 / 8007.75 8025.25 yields -0.16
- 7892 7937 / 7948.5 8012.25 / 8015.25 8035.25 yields -0.11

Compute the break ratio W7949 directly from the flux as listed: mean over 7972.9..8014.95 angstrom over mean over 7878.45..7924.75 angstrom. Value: 1.16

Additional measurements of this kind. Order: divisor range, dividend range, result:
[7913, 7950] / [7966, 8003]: 1.11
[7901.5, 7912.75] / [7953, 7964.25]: 0.97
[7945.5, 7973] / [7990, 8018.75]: 1.02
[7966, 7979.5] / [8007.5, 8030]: 0.84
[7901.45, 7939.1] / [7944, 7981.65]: 1.04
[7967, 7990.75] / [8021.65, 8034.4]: 0.94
